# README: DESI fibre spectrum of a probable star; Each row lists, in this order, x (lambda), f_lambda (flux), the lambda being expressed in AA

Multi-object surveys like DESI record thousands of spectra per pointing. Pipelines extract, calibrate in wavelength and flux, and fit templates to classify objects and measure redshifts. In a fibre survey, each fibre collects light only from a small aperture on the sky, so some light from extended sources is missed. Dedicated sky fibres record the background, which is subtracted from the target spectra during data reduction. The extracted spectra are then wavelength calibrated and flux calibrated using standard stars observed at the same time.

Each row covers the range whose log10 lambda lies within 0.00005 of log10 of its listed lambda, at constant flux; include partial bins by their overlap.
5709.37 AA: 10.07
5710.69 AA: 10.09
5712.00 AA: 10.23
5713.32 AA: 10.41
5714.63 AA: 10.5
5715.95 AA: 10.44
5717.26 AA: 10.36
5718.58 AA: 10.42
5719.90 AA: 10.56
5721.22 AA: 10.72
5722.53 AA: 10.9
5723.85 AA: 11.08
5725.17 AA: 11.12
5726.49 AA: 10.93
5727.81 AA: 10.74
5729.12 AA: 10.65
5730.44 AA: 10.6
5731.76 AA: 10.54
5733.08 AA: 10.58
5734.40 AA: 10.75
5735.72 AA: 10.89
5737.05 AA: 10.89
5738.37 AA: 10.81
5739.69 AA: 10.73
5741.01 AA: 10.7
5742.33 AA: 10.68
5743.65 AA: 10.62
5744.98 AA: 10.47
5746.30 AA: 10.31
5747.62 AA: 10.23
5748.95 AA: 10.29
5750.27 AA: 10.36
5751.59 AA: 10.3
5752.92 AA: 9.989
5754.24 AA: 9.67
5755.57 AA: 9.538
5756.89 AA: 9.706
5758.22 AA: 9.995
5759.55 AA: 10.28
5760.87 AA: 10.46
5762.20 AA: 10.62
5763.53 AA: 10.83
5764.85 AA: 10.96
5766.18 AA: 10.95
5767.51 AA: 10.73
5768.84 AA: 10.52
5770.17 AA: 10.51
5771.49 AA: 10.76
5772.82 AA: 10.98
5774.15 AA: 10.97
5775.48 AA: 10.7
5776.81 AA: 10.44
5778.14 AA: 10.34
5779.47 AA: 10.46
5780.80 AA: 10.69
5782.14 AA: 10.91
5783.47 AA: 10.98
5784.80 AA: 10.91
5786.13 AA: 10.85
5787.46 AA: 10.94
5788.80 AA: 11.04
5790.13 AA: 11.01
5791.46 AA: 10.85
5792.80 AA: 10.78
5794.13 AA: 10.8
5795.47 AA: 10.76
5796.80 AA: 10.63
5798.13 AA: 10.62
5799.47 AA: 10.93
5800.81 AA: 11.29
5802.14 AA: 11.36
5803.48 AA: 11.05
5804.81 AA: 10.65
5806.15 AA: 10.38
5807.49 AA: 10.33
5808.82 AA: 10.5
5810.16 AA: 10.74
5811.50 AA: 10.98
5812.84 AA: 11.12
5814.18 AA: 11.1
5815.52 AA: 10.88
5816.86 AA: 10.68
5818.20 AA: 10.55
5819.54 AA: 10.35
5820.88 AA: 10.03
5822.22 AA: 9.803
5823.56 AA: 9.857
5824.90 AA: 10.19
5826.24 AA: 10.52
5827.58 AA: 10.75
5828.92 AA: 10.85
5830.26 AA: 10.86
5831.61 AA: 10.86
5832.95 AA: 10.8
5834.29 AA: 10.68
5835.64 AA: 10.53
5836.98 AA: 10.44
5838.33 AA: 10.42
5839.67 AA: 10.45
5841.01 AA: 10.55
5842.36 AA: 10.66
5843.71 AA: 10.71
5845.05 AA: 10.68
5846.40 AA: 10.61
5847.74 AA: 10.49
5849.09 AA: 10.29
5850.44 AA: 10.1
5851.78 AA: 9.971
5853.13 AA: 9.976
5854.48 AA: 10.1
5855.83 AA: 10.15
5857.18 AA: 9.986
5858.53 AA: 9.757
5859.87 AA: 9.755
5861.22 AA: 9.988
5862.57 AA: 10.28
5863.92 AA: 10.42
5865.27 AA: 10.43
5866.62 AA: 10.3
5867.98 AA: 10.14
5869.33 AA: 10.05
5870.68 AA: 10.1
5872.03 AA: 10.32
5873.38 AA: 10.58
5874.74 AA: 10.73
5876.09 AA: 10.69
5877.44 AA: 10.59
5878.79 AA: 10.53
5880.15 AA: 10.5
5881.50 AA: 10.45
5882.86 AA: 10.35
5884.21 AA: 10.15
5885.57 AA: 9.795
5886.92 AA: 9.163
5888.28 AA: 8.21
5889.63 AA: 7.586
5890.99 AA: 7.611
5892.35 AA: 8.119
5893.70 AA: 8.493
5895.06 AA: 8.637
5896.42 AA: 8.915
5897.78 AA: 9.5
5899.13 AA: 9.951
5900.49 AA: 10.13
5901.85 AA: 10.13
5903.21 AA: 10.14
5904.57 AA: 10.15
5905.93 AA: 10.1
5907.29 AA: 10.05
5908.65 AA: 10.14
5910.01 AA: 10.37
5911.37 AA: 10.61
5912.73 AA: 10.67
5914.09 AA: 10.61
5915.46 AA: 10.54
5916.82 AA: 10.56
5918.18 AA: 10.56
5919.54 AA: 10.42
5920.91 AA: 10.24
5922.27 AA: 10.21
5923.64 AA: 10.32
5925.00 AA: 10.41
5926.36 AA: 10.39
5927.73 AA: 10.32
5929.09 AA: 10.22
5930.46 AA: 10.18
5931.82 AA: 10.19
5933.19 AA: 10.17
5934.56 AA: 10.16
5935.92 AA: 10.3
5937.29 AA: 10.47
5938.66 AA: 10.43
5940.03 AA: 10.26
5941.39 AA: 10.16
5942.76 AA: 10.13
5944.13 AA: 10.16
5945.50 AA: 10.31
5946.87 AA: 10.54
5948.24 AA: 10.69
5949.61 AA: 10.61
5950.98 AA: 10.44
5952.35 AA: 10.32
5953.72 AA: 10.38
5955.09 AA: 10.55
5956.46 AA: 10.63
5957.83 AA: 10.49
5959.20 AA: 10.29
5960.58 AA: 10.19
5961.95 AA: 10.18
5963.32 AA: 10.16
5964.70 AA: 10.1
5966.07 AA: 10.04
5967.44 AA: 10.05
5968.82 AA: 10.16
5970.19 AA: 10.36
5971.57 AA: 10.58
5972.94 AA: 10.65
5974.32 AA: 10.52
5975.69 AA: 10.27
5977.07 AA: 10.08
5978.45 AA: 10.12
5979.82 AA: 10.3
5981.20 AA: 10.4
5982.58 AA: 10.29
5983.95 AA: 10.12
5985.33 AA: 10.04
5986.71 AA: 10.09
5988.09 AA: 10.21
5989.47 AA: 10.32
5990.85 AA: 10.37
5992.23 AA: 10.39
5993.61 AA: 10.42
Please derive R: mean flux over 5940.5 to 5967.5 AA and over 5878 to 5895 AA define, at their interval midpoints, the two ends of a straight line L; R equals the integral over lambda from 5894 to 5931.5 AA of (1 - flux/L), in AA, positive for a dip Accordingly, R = -1.9 AA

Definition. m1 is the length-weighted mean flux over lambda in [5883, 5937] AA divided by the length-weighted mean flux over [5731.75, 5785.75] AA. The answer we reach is 0.9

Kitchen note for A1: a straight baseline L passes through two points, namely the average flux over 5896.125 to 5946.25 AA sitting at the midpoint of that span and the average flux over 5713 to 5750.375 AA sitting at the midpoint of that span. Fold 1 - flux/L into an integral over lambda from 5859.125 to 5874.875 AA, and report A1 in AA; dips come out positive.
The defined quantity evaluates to 0.2 AA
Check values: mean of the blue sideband 10.6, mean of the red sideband 10.2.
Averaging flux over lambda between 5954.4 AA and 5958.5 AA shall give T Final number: 10.6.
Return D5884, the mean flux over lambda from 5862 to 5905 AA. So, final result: 9.78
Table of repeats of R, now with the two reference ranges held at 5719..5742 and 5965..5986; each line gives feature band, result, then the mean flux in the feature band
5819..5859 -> 0.6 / 10.4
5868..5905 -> 2.7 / 9.69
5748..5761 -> 0.8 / 10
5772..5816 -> -0.7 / 10.8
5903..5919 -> 0.0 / 10.4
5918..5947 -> 0.2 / 10.3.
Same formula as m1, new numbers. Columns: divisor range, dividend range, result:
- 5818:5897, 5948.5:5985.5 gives 1.02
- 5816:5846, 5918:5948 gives 0.98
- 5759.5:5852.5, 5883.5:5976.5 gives 0.94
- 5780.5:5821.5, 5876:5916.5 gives 0.90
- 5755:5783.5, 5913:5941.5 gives 0.98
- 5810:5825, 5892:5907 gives 0.91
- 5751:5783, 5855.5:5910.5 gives 0.94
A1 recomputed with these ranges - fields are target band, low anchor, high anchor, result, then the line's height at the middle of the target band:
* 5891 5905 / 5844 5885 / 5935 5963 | 1.4 AA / 10.3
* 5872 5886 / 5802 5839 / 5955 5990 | 0.0 AA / 10.5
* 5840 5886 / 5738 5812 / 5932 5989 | 0.7 AA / 10.5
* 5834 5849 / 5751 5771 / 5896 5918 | -0.4 AA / 10.3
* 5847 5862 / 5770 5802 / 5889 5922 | 0.2 AA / 10.2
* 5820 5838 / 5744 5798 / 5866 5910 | -0.5 AA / 10.2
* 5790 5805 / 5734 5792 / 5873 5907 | -0.8 AA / 10.3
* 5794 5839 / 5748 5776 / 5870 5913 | -2.2 AA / 10.2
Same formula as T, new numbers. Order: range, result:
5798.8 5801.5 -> 11.1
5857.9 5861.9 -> 9.86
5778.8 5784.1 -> 10.7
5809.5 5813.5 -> 10.9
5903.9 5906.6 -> 10.1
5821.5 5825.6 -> 9.96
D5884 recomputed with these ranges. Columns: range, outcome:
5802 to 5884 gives 10.5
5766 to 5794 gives 10.8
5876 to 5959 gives 10.1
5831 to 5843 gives 10.6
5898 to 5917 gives 10.3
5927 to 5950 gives 10.3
